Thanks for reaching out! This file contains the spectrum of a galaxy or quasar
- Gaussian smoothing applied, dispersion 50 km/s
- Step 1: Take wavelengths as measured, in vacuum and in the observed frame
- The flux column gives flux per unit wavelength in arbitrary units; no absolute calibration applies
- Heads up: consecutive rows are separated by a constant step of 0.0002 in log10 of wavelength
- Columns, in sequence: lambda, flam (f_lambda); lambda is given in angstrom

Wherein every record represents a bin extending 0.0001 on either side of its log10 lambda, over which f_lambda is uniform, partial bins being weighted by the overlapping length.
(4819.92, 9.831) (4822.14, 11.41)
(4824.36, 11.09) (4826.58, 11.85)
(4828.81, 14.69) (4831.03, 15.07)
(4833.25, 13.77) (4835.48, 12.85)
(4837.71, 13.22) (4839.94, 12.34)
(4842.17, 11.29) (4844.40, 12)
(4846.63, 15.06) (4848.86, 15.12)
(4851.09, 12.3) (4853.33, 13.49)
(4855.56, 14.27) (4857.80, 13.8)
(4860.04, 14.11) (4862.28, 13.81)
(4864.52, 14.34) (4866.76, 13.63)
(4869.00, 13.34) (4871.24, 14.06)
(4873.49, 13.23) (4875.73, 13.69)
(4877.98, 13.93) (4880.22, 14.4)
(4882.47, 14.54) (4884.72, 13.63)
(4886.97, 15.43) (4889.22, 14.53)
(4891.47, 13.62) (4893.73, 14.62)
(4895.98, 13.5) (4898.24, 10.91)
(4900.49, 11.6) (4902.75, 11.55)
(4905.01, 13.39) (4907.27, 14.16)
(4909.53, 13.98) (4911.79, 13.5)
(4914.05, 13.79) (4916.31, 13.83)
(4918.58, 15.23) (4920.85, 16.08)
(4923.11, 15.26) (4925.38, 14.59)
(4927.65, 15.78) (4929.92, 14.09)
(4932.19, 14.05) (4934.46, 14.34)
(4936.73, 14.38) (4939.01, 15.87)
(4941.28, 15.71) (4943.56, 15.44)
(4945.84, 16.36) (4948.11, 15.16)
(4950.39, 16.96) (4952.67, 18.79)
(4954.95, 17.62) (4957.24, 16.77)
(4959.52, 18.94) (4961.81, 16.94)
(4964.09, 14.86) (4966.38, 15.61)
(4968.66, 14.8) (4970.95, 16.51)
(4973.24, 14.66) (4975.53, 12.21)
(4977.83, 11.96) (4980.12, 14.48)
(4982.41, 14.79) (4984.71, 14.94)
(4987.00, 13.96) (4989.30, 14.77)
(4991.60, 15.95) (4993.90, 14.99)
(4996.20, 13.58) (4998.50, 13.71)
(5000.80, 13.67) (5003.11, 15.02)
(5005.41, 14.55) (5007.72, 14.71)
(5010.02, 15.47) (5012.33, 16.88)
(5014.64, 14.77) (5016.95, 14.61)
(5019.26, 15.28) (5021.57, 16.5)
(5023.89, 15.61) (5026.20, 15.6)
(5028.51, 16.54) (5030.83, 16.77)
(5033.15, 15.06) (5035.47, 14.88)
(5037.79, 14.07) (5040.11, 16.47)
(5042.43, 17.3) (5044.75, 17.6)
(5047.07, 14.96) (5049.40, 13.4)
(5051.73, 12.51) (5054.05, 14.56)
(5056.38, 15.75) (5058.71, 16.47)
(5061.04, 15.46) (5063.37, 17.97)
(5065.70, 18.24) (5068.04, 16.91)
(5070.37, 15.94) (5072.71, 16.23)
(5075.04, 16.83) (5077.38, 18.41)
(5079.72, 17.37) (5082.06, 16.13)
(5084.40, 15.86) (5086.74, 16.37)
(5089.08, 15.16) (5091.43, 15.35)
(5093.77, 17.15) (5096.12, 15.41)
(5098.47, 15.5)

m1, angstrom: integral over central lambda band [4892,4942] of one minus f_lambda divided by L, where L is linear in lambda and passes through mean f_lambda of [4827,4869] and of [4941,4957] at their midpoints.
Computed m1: 5.1 angstrom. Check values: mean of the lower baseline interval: 13.6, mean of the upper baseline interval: 16.6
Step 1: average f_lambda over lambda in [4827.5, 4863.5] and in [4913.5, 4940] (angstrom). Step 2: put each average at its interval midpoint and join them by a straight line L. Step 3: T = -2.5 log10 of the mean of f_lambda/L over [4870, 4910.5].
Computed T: 0.050 mag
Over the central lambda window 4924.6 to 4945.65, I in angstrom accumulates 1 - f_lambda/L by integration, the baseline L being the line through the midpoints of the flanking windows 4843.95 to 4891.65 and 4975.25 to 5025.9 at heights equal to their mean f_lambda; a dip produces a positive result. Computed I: -0.9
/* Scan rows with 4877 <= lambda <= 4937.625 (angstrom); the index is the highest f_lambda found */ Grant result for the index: 16.08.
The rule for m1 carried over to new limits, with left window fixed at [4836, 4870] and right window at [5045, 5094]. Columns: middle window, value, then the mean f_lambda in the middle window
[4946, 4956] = -1.6 angstrom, 17.1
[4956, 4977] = -1.2 angstrom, 15.6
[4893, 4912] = 1.5 angstrom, 13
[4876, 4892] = -0.5 angstrom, 14.3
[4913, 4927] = -0.6 angstrom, 14.8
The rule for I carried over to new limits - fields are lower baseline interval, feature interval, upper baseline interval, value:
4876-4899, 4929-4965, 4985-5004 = -4.55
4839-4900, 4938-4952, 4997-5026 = -1.57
